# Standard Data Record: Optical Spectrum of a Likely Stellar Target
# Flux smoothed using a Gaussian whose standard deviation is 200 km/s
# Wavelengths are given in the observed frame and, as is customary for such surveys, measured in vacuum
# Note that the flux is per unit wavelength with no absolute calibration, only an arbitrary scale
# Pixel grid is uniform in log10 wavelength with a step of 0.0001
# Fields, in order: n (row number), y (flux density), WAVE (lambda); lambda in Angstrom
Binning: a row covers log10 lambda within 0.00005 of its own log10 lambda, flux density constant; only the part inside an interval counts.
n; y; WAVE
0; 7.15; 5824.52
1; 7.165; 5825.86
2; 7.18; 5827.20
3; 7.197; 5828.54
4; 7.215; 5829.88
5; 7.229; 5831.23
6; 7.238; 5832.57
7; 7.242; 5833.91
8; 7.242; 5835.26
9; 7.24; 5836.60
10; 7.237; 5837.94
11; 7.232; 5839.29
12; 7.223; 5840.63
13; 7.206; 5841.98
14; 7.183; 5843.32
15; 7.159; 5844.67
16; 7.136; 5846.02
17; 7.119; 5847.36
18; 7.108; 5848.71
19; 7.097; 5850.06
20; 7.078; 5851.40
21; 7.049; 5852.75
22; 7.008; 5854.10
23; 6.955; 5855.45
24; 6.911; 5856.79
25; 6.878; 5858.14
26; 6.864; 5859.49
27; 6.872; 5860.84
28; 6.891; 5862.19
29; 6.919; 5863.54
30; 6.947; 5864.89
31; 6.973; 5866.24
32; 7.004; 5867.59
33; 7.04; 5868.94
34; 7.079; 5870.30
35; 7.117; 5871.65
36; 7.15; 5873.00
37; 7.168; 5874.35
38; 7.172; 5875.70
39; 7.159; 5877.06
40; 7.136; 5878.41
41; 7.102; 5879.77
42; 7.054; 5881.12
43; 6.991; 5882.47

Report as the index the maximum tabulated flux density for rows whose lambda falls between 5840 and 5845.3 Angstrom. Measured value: 7.223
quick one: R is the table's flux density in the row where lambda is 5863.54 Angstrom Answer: 6.919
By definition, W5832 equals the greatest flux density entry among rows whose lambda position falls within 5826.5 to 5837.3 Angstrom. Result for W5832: 7.242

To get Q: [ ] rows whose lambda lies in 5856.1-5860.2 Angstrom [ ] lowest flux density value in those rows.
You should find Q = 6.864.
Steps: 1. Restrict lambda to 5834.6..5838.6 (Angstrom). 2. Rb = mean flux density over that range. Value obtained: 7.25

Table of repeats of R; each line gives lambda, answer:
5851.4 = 7.078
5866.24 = 6.973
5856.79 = 6.911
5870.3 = 7.079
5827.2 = 7.18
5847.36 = 7.119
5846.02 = 7.136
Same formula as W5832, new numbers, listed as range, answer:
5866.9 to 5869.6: 7.04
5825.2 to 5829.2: 7.197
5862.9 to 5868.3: 7.004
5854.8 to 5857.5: 6.955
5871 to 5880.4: 7.172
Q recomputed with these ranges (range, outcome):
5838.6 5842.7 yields 7.206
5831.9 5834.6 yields 7.238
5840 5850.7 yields 7.097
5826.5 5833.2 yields 7.18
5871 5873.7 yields 7.117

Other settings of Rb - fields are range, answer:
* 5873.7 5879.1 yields 7.15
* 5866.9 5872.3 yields 7.05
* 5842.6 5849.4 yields 7.14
